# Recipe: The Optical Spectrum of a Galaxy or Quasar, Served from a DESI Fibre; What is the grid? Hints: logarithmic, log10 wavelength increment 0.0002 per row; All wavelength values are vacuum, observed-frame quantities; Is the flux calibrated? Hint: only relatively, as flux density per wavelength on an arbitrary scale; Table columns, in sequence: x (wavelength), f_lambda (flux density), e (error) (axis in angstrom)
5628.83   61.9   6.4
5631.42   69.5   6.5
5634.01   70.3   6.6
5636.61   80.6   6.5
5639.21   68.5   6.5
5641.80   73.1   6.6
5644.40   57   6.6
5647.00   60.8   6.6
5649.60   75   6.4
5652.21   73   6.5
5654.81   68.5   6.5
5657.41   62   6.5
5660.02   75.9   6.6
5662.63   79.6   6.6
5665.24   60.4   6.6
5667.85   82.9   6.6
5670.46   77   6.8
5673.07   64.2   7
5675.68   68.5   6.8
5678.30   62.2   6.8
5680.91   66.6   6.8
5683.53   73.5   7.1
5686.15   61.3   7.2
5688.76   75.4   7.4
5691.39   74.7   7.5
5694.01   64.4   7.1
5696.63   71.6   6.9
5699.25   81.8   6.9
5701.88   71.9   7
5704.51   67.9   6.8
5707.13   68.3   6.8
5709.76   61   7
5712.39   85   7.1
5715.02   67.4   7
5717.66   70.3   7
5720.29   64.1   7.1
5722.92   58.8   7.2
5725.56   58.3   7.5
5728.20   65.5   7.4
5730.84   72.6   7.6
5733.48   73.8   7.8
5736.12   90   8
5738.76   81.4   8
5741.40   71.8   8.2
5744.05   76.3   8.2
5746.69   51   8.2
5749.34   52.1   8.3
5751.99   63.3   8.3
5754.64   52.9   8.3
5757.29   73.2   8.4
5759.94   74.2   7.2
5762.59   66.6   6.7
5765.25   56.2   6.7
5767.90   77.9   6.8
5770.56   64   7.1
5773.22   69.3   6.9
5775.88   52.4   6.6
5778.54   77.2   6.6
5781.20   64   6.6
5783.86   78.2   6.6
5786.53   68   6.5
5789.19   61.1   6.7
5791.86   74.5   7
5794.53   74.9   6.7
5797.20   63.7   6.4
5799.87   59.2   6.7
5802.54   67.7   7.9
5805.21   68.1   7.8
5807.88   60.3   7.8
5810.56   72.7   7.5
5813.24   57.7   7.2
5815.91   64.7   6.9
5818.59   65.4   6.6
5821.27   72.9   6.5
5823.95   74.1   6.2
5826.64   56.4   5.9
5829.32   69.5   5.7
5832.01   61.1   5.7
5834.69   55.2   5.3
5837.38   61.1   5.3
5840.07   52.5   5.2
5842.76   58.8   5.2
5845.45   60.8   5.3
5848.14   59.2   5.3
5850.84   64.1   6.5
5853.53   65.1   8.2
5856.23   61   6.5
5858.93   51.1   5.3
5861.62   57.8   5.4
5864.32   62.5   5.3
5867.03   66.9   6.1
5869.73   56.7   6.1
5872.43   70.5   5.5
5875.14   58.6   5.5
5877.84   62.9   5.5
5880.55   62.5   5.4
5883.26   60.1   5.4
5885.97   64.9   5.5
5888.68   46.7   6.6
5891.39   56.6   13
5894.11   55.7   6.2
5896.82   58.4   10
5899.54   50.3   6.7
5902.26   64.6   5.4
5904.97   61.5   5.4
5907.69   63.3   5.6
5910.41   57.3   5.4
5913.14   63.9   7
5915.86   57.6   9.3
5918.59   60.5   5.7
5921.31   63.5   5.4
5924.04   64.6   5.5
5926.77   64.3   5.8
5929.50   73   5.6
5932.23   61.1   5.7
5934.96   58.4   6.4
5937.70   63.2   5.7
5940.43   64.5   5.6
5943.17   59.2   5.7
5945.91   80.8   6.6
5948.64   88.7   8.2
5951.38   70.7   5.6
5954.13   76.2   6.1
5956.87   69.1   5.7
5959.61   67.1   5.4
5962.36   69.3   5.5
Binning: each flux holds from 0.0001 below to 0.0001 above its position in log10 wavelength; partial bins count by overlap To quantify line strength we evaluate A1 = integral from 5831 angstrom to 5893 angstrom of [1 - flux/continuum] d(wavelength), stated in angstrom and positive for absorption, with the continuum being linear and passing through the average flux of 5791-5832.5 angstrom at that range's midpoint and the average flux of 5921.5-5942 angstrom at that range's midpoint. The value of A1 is 5.3 angstrom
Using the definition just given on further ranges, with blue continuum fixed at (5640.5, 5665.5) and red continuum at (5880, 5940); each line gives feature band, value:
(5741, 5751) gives 0.59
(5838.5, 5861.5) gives 1.28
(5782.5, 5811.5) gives -1.68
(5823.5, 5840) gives 0.43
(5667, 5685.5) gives -0.52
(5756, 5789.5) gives -1.58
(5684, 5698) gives -0.44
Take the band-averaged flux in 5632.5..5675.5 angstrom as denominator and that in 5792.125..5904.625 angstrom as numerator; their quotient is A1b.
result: 0.88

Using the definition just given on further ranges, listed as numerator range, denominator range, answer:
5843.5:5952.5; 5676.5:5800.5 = 0.91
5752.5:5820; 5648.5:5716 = 0.94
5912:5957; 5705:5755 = 0.99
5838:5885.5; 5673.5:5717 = 0.87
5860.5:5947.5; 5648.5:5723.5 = 0.88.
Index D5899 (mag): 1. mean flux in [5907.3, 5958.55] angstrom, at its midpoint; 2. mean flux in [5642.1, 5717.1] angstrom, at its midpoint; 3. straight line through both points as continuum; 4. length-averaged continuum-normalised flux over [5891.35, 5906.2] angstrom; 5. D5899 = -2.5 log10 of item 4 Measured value 0.156 mag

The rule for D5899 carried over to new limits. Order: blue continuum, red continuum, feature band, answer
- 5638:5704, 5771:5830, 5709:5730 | 0.04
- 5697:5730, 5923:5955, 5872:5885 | 0.10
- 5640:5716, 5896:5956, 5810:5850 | 0.07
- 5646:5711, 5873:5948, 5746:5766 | 0.09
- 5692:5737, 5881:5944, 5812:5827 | -0.01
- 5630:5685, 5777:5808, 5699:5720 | -0.02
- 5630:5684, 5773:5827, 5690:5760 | -0.01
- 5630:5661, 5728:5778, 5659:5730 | -0.01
